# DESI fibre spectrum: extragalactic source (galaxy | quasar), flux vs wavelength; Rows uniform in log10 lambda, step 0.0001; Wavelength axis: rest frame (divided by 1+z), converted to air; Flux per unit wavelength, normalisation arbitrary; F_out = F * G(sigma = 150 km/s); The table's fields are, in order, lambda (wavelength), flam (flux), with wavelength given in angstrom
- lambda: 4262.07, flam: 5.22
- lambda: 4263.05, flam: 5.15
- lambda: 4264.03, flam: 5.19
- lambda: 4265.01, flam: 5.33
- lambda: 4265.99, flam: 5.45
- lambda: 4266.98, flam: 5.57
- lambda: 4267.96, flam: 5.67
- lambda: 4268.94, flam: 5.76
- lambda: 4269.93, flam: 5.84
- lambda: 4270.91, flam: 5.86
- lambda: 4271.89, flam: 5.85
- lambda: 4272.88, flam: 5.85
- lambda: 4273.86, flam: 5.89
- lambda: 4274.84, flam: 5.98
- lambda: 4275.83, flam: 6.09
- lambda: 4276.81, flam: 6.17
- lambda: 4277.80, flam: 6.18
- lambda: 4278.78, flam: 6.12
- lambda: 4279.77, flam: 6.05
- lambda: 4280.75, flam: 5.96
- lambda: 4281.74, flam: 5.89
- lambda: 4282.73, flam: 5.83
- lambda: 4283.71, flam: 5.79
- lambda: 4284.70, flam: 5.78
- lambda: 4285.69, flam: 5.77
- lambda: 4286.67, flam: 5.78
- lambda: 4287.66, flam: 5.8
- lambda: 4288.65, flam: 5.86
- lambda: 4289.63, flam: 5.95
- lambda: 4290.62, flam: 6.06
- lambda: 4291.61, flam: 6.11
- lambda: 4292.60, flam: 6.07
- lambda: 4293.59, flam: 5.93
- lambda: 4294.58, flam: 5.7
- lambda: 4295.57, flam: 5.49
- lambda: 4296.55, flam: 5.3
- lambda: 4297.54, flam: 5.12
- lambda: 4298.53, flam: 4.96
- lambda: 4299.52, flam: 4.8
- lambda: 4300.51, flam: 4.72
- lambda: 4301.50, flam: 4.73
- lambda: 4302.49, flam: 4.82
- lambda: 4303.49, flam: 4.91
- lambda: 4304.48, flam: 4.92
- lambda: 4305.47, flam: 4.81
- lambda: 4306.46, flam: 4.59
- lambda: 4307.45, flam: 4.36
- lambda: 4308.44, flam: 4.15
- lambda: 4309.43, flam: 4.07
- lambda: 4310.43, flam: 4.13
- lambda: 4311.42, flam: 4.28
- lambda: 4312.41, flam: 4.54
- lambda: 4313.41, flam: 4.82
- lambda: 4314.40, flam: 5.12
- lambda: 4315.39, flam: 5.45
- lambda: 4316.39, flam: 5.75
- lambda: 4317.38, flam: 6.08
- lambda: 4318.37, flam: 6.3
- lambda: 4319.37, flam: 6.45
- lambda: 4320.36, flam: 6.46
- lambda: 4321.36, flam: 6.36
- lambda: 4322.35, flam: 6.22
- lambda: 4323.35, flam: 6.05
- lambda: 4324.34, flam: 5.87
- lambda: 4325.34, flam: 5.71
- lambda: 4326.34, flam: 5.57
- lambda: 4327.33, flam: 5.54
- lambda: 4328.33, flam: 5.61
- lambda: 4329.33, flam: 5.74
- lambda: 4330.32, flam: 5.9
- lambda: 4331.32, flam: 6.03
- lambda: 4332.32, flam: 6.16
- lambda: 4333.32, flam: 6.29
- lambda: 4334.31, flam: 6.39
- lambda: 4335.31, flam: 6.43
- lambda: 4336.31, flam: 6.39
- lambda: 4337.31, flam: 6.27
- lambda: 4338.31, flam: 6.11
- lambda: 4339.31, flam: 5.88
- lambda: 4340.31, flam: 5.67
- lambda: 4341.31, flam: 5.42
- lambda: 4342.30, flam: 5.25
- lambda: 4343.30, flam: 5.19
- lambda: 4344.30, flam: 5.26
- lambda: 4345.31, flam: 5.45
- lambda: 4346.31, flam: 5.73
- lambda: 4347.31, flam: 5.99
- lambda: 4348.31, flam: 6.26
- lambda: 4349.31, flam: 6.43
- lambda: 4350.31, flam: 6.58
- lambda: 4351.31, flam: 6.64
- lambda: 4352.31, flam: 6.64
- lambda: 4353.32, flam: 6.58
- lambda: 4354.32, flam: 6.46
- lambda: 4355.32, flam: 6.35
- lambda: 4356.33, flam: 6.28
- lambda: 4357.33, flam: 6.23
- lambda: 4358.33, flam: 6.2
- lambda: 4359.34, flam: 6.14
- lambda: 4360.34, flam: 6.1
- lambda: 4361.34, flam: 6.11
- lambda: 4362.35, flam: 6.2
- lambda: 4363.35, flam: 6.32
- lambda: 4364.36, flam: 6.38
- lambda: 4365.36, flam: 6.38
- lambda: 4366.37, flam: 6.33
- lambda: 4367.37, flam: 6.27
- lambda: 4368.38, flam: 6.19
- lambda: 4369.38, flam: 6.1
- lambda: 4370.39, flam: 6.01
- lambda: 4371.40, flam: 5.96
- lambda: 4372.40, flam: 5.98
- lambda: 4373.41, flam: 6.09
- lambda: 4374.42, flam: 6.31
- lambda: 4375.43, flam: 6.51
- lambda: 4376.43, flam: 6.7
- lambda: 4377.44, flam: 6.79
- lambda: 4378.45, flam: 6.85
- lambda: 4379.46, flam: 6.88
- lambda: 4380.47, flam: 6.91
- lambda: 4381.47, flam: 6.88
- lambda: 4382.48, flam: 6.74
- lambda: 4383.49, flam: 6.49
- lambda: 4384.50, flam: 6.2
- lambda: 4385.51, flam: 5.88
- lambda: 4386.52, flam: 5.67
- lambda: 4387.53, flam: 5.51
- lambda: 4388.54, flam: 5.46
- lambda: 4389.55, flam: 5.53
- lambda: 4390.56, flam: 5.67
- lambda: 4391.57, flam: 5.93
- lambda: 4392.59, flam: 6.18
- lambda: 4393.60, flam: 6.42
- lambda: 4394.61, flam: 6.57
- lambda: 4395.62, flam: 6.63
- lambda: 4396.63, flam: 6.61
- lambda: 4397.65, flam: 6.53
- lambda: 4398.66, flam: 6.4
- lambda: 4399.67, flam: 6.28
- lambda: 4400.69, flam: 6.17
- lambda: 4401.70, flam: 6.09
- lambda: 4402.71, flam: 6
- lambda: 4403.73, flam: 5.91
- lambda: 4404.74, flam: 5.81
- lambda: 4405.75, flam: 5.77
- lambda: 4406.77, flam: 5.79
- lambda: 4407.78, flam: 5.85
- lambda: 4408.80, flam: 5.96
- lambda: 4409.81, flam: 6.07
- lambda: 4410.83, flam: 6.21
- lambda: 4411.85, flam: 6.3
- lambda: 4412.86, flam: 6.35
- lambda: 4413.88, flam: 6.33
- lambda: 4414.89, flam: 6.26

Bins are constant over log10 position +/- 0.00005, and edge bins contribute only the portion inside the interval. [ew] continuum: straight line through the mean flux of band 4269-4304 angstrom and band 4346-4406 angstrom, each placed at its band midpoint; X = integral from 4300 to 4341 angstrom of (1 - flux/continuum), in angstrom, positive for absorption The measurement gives 2.81 angstrom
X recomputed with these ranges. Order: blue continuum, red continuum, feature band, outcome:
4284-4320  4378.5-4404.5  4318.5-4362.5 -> -2.9 angstrom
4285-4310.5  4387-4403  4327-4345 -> -0.9 angstrom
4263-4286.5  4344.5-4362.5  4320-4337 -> 0.1 angstrom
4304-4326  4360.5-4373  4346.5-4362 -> -0.9 angstrom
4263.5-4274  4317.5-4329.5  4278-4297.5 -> -0.2 angstrom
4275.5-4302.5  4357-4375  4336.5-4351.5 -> 0.4 angstrom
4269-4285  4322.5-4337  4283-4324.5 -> 4.0 angstrom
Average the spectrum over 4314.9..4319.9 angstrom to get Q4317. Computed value 6.01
